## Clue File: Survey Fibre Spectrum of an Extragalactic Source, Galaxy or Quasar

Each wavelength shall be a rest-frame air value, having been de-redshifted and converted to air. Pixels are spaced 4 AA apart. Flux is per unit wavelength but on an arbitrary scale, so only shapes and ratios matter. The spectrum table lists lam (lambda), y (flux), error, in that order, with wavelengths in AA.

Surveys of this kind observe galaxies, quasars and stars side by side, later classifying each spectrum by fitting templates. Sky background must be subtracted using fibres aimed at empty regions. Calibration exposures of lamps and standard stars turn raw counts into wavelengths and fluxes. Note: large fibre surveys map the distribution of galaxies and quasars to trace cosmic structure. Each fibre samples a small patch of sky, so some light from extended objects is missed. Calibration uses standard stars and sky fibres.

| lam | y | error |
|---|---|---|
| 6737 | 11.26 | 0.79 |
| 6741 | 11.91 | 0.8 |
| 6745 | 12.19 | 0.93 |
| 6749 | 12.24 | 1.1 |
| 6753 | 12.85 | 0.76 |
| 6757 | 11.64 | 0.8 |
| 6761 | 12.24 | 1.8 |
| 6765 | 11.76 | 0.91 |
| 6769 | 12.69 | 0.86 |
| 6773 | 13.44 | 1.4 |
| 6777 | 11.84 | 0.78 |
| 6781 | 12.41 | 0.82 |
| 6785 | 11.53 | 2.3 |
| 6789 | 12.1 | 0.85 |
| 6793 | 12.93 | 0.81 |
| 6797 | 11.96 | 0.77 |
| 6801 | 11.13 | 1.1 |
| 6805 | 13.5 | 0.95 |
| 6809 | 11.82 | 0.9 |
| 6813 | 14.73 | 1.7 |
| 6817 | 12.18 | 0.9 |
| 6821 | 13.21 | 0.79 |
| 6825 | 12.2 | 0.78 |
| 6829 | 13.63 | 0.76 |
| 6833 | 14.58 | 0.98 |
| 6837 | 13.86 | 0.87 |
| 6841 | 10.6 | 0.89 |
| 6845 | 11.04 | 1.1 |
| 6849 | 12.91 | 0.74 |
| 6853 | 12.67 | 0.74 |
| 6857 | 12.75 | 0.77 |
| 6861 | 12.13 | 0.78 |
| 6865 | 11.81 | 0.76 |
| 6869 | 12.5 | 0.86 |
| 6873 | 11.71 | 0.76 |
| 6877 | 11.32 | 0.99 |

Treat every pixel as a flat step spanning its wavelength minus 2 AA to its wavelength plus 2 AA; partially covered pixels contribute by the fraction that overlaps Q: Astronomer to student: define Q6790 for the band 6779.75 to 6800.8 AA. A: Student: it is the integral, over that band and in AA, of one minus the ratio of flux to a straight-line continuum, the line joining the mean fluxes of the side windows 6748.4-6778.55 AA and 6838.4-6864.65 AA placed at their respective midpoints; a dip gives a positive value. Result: 0.3 AA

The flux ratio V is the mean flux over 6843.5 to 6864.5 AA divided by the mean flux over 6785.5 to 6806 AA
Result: 1.0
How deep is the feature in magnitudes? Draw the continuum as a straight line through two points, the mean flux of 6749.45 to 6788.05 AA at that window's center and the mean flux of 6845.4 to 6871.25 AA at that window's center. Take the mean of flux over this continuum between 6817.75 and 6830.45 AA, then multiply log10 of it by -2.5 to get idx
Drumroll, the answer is -0.050 mag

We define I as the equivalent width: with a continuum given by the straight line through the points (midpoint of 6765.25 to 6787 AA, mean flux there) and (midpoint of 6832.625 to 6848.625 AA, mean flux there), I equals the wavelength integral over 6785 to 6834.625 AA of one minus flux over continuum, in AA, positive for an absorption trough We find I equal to -1.7 AA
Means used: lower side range 12.3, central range 12.8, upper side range 12.4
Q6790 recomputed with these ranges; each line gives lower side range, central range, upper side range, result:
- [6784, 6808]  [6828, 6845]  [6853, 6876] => -1.0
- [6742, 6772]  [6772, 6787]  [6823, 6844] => 0.3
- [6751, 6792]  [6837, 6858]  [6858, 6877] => -0.1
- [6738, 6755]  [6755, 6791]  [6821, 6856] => 0.6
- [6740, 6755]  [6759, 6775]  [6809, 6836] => 0.1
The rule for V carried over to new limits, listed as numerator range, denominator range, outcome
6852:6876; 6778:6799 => 1.00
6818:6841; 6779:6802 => 1.09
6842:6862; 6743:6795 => 0.99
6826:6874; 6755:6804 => 1.03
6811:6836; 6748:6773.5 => 1.09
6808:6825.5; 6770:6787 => 1.05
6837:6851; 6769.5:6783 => 0.94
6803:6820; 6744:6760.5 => 1.07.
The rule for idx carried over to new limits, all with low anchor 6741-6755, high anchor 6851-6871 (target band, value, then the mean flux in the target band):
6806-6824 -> -0.052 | 13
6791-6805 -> 0.012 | 12.2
